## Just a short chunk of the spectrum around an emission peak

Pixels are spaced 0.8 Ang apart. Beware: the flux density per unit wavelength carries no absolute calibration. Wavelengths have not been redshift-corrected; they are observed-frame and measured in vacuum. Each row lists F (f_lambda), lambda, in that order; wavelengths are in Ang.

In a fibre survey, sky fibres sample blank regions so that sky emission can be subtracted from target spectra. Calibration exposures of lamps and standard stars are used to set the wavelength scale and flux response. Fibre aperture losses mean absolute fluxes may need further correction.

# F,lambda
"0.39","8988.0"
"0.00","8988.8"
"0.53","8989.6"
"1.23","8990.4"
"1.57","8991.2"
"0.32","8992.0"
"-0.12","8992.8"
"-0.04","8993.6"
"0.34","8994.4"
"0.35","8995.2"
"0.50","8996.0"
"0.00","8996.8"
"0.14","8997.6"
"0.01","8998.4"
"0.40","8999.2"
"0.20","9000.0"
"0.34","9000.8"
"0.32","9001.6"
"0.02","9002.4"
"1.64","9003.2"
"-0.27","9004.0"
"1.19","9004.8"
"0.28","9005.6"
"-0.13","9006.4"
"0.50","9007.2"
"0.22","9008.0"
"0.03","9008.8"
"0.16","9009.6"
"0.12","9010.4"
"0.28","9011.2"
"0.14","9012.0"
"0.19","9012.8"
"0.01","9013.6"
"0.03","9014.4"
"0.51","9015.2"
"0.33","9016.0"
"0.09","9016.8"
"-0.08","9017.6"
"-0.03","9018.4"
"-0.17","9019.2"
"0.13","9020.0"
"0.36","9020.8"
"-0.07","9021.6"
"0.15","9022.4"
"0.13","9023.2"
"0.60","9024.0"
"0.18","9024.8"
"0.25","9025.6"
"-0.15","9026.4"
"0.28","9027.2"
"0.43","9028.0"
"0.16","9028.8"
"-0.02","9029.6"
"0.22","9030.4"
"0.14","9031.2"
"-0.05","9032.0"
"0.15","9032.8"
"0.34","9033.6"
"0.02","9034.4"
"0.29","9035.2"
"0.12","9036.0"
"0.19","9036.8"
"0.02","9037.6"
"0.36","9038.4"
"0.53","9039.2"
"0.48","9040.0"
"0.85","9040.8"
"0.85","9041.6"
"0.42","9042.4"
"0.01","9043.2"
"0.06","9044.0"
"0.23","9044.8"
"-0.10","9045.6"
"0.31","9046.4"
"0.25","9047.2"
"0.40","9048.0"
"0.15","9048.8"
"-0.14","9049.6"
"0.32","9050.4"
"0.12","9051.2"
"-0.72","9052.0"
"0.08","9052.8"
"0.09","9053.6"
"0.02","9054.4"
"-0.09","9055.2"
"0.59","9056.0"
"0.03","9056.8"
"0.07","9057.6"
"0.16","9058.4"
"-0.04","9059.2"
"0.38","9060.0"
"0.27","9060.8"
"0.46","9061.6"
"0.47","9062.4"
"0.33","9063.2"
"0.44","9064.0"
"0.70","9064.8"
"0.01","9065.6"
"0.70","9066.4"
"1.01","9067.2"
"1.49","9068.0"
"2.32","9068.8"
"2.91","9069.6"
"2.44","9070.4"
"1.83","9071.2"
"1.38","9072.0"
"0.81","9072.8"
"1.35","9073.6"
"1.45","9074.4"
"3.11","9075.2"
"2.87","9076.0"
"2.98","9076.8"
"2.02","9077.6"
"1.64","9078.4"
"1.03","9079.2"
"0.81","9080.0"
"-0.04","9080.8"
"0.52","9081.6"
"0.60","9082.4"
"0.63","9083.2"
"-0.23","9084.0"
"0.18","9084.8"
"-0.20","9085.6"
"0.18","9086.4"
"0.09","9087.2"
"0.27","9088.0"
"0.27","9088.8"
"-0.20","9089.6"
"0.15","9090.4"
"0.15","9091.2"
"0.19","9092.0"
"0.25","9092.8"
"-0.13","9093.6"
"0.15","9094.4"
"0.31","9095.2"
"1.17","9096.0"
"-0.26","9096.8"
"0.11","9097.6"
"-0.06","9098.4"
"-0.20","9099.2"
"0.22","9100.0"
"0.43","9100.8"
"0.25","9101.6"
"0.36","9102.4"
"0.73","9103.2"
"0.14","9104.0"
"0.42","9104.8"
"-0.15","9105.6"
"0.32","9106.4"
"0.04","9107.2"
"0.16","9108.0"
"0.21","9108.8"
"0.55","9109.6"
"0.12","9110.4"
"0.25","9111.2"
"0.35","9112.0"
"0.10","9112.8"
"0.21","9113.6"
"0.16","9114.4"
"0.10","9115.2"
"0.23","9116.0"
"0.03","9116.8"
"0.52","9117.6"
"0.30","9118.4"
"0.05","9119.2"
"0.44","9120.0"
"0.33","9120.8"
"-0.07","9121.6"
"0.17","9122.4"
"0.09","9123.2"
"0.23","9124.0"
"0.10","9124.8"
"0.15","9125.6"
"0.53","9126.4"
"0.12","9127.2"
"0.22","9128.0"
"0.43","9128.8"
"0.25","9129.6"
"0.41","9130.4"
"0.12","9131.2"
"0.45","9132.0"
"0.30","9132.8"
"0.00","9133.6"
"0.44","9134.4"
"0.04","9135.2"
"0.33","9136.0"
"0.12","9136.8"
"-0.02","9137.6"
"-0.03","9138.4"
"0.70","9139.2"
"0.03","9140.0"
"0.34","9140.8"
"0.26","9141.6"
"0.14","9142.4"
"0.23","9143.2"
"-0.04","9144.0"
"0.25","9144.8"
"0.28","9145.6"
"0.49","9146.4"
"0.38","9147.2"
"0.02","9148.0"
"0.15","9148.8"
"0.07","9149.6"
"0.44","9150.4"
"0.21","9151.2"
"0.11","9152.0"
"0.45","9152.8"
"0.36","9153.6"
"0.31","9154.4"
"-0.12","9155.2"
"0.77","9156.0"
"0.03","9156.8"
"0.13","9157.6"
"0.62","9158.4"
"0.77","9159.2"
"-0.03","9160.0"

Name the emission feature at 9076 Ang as [O II]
